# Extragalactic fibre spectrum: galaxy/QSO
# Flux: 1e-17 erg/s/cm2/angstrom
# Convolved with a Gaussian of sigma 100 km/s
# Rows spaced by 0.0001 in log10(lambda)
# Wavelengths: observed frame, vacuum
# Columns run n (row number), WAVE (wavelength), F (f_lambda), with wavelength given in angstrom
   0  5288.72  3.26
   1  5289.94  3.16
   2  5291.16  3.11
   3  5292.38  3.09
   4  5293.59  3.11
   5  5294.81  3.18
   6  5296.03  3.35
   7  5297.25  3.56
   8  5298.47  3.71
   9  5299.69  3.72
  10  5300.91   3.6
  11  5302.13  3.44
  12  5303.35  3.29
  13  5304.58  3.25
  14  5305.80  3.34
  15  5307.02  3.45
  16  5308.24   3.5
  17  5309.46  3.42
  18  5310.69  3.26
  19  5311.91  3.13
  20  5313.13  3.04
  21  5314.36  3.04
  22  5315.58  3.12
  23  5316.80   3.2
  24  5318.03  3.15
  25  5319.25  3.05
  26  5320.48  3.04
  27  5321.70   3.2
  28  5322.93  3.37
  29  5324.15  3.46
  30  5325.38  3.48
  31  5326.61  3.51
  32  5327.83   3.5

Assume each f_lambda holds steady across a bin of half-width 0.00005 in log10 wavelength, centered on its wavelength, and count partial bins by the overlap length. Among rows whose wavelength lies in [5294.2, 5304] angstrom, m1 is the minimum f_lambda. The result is 3.18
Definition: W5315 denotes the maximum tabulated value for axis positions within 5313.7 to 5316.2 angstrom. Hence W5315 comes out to 3.12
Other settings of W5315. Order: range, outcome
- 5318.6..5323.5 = 3.37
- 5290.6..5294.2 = 3.11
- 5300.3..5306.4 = 3.6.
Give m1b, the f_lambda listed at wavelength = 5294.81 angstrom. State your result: 3.18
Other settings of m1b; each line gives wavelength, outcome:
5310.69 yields 3.26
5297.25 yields 3.56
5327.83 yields 3.5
